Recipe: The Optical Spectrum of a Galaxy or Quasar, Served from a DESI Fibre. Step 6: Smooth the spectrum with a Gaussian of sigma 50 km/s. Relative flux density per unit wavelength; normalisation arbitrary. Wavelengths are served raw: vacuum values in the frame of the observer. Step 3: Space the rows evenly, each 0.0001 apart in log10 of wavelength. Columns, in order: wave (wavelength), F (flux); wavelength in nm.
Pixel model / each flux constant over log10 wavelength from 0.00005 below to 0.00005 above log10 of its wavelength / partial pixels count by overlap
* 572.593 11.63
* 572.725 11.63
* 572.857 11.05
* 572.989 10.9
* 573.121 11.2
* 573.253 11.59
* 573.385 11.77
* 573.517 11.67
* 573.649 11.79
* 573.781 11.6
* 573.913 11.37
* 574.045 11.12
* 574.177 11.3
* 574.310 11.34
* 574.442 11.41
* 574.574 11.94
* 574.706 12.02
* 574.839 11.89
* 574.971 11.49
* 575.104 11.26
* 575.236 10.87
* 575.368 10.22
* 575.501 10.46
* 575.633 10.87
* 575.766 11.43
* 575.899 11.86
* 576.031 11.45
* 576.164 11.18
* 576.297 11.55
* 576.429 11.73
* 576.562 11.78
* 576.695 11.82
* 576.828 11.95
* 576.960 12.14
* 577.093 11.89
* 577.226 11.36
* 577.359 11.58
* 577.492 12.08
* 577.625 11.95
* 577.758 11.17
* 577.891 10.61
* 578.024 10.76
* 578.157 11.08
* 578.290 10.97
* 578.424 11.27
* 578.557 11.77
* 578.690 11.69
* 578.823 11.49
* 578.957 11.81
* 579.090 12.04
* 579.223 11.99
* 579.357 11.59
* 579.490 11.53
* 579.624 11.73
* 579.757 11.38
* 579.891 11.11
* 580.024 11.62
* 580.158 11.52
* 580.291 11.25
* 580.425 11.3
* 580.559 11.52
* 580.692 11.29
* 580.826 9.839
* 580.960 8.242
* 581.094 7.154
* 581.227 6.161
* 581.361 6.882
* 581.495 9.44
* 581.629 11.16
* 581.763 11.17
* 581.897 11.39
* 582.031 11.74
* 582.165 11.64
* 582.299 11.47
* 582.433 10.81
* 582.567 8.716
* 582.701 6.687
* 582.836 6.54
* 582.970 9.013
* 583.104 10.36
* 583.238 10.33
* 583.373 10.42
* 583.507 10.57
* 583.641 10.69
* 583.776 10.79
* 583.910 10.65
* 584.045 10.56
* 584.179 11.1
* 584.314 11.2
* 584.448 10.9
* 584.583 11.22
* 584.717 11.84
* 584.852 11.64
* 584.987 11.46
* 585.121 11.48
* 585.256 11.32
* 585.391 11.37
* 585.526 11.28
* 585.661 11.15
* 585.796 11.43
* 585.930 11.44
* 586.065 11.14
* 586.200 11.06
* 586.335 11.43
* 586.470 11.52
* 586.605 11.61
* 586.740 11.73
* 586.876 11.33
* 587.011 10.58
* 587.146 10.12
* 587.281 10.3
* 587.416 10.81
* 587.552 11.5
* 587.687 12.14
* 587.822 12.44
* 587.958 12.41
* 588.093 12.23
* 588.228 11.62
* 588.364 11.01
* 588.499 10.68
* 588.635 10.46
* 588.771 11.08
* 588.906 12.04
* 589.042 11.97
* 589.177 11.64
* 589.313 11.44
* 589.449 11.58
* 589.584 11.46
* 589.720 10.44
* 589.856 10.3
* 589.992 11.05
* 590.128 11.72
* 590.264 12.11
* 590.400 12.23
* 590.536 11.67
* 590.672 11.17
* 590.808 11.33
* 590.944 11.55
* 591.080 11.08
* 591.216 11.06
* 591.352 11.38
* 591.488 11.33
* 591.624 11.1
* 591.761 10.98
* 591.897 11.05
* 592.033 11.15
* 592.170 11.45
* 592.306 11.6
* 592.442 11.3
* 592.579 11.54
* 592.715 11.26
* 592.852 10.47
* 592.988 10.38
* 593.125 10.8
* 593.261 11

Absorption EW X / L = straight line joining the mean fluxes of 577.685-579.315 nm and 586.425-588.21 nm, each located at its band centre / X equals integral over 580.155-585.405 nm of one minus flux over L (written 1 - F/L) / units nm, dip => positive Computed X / 0.52 nm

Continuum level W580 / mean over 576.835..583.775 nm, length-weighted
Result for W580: 10.7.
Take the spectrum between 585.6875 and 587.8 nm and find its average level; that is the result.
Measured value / 11.2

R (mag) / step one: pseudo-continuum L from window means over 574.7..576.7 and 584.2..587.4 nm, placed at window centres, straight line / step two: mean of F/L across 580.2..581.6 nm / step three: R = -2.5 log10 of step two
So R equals 0.20 mag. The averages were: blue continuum 11.3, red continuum 11.2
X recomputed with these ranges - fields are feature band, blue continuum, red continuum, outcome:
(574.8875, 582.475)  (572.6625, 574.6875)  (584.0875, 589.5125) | 0.24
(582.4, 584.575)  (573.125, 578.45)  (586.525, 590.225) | 0.27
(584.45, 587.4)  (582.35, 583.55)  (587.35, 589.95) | -0.24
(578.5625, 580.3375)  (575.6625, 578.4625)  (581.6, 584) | -0.10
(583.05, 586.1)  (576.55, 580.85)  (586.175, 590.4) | 0.09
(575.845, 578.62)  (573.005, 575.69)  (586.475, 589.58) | -0.04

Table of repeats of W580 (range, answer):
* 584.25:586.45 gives 11.3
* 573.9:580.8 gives 11.4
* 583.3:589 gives 11.2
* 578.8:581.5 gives 10.5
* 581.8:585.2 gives 10.5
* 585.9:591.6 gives 11.4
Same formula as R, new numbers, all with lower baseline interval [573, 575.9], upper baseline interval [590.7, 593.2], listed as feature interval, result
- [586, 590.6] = -0.02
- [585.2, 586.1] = -0.01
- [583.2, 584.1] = 0.07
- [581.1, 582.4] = 0.13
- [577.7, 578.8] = 0.01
